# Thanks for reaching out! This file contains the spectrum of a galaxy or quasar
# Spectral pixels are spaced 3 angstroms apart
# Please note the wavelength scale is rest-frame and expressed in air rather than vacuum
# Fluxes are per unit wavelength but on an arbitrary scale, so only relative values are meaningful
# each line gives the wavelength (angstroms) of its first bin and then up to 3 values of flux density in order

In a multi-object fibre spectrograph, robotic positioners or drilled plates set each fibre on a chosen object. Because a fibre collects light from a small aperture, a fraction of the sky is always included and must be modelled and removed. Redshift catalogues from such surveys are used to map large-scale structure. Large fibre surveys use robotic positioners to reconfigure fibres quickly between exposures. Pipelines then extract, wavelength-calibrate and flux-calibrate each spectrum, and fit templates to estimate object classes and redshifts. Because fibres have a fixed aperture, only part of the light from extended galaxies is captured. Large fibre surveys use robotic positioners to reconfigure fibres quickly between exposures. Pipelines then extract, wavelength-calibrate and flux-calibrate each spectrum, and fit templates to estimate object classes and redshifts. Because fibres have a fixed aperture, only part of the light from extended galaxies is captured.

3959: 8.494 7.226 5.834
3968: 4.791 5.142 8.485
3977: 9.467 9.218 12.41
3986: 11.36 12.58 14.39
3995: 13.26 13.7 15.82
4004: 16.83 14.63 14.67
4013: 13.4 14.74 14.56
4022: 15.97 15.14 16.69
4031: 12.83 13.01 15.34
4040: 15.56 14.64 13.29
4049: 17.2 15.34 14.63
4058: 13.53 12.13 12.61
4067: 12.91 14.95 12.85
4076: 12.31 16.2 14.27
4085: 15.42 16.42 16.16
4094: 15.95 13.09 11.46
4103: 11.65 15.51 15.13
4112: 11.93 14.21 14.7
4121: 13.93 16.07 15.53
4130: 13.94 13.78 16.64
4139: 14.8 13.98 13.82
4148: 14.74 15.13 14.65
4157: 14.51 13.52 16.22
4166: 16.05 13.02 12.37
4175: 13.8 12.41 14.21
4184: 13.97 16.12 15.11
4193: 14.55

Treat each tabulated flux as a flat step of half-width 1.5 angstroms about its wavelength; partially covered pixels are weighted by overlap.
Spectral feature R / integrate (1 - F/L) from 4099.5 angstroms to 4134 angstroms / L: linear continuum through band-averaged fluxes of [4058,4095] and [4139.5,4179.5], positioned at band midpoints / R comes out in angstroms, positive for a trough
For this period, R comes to 0.4 angstroms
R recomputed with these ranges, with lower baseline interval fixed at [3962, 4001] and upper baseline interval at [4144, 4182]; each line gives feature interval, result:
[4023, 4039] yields -4.9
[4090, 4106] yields -1.3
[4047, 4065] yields -3.7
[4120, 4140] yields -2.3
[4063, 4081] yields -2.2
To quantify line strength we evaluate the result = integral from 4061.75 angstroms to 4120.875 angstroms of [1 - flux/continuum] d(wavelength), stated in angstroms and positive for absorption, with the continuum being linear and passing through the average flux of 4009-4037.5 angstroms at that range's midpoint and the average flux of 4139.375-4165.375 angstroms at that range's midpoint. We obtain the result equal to 2.3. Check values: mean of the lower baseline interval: 14.6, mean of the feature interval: 14.1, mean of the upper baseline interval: 14.6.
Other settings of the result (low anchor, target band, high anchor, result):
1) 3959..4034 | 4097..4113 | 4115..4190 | 0.72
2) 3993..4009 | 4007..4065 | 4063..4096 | 0.79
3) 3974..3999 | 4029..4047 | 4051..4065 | -1.50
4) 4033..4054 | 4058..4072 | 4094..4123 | 1.30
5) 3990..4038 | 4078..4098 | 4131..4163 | -1.03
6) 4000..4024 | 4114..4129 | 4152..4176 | -0.38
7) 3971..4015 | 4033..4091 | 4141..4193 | -4.79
